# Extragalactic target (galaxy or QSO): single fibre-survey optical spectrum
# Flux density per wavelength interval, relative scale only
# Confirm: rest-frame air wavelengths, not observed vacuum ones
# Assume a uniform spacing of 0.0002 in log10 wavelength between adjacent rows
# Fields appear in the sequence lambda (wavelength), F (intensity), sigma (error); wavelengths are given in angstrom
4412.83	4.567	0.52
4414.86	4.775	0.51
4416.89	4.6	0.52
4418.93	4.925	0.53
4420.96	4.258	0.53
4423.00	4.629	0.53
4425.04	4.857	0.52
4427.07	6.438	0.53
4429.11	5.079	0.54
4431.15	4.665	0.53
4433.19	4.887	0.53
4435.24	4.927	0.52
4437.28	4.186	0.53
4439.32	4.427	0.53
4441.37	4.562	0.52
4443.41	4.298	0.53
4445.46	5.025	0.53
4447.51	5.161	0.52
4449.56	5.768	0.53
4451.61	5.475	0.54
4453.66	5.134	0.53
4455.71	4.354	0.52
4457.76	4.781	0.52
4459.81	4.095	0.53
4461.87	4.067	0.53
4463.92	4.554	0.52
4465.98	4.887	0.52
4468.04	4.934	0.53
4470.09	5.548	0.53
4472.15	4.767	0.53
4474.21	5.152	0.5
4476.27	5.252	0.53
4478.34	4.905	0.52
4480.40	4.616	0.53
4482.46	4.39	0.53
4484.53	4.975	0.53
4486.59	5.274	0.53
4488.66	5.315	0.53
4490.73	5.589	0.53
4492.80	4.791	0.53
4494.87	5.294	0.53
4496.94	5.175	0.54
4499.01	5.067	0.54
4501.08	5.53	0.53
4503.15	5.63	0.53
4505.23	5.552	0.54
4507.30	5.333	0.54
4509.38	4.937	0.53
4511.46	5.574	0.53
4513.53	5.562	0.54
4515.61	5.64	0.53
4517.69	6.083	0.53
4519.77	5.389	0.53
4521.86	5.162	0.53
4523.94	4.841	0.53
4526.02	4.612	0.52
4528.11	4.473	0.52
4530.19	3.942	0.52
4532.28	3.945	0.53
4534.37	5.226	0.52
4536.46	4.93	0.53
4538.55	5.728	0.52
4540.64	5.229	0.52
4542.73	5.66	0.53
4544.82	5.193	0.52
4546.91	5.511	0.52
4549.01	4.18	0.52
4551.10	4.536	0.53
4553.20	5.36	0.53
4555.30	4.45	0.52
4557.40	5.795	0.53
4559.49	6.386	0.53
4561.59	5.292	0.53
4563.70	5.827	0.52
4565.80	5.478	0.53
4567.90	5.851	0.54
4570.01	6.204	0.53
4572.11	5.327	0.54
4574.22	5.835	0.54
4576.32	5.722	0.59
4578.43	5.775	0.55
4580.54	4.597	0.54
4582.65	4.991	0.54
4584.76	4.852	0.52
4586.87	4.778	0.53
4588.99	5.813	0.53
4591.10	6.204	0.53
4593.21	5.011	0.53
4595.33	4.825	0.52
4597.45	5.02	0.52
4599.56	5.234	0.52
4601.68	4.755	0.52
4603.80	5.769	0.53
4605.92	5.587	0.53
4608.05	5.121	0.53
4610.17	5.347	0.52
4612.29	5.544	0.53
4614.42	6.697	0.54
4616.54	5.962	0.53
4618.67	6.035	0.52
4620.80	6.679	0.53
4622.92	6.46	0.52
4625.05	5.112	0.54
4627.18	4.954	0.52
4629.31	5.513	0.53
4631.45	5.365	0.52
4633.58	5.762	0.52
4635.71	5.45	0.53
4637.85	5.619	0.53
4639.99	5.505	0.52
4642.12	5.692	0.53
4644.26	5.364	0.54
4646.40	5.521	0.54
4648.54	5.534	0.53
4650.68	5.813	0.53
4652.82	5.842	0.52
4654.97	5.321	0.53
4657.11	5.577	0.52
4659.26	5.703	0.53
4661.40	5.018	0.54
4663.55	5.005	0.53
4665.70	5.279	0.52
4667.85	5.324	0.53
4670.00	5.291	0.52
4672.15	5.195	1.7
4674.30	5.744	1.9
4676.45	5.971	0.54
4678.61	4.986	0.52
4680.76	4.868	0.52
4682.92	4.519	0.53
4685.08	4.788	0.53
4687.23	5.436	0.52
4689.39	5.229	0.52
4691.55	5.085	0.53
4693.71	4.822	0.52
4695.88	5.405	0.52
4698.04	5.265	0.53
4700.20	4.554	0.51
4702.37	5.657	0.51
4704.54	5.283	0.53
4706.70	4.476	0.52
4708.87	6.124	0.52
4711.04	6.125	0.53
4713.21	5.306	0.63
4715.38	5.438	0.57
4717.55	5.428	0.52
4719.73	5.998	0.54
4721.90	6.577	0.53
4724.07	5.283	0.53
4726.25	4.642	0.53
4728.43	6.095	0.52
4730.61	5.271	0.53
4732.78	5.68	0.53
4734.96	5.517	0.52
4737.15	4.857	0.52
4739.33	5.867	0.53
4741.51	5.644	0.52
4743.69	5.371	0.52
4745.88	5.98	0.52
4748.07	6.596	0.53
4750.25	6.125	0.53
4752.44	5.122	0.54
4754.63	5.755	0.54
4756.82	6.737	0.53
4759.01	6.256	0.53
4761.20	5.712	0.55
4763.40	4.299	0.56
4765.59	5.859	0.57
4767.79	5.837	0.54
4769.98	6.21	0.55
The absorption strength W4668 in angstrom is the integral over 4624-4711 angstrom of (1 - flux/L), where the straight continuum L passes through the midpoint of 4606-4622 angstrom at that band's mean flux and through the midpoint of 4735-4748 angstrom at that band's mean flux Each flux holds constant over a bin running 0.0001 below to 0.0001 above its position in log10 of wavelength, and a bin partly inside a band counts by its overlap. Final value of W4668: 6.7 angstrom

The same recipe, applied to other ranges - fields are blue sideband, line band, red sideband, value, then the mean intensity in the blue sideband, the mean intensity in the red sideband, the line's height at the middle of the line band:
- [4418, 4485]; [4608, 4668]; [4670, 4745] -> -4.3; 4.85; 5.37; 5.23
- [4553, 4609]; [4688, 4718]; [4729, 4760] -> 2.0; 5.4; 5.77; 5.68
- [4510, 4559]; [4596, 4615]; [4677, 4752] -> -0.7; 5.1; 5.42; 5.23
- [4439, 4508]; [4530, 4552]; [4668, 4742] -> 0.6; 5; 5.36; 5.1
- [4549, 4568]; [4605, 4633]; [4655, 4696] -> -2.3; 5.35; 5.22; 5.28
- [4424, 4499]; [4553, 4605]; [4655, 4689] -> -3.0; 4.94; 5.25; 5.11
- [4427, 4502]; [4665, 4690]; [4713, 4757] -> 1.3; 4.94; 5.67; 5.51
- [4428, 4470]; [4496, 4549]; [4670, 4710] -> -2.9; 4.78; 5.19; 4.91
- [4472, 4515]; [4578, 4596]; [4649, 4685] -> 0.2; 5.19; 5.33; 5.26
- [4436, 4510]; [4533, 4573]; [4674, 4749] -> -1.9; 4.97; 5.42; 5.12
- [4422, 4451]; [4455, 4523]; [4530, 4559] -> -1.6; 4.93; 5.04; 4.98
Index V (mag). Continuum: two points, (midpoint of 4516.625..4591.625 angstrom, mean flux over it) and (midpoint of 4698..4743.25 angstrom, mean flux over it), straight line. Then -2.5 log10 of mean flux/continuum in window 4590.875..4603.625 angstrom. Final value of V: 0.033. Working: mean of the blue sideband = 5.25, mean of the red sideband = 5.48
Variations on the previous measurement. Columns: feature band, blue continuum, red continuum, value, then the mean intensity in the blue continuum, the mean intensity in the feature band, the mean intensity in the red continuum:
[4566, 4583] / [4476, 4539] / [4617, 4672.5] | -0.05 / 5.11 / 5.56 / 5.54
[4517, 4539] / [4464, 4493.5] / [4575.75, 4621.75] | 0.06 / 5.01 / 4.9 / 5.46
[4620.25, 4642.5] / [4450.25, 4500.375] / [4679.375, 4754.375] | -0.07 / 4.94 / 5.62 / 5.43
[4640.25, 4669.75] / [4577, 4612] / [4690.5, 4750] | -0.02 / 5.24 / 5.46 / 5.5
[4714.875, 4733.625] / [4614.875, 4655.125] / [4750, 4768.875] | 0.02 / 5.68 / 5.61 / 5.73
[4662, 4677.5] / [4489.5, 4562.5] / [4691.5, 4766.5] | 0.01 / 5.19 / 5.39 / 5.56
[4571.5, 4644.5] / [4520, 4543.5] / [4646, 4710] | -0.08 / 4.89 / 5.5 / 5.29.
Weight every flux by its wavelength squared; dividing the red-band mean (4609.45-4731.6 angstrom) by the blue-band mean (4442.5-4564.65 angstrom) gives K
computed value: 1.2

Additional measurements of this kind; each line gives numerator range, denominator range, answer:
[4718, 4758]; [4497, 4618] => 1.16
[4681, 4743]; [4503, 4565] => 1.12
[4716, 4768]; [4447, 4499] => 1.28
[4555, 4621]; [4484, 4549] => 1.10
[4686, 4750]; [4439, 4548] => 1.20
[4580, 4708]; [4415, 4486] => 1.21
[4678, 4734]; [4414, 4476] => 1.23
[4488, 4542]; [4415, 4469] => 1.11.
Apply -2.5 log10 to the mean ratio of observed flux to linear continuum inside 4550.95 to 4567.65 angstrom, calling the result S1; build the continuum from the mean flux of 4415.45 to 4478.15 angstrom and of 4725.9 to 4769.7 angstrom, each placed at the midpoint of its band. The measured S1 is -0.06 mag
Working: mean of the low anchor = 4.86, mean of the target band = 5.46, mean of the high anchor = 5.69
